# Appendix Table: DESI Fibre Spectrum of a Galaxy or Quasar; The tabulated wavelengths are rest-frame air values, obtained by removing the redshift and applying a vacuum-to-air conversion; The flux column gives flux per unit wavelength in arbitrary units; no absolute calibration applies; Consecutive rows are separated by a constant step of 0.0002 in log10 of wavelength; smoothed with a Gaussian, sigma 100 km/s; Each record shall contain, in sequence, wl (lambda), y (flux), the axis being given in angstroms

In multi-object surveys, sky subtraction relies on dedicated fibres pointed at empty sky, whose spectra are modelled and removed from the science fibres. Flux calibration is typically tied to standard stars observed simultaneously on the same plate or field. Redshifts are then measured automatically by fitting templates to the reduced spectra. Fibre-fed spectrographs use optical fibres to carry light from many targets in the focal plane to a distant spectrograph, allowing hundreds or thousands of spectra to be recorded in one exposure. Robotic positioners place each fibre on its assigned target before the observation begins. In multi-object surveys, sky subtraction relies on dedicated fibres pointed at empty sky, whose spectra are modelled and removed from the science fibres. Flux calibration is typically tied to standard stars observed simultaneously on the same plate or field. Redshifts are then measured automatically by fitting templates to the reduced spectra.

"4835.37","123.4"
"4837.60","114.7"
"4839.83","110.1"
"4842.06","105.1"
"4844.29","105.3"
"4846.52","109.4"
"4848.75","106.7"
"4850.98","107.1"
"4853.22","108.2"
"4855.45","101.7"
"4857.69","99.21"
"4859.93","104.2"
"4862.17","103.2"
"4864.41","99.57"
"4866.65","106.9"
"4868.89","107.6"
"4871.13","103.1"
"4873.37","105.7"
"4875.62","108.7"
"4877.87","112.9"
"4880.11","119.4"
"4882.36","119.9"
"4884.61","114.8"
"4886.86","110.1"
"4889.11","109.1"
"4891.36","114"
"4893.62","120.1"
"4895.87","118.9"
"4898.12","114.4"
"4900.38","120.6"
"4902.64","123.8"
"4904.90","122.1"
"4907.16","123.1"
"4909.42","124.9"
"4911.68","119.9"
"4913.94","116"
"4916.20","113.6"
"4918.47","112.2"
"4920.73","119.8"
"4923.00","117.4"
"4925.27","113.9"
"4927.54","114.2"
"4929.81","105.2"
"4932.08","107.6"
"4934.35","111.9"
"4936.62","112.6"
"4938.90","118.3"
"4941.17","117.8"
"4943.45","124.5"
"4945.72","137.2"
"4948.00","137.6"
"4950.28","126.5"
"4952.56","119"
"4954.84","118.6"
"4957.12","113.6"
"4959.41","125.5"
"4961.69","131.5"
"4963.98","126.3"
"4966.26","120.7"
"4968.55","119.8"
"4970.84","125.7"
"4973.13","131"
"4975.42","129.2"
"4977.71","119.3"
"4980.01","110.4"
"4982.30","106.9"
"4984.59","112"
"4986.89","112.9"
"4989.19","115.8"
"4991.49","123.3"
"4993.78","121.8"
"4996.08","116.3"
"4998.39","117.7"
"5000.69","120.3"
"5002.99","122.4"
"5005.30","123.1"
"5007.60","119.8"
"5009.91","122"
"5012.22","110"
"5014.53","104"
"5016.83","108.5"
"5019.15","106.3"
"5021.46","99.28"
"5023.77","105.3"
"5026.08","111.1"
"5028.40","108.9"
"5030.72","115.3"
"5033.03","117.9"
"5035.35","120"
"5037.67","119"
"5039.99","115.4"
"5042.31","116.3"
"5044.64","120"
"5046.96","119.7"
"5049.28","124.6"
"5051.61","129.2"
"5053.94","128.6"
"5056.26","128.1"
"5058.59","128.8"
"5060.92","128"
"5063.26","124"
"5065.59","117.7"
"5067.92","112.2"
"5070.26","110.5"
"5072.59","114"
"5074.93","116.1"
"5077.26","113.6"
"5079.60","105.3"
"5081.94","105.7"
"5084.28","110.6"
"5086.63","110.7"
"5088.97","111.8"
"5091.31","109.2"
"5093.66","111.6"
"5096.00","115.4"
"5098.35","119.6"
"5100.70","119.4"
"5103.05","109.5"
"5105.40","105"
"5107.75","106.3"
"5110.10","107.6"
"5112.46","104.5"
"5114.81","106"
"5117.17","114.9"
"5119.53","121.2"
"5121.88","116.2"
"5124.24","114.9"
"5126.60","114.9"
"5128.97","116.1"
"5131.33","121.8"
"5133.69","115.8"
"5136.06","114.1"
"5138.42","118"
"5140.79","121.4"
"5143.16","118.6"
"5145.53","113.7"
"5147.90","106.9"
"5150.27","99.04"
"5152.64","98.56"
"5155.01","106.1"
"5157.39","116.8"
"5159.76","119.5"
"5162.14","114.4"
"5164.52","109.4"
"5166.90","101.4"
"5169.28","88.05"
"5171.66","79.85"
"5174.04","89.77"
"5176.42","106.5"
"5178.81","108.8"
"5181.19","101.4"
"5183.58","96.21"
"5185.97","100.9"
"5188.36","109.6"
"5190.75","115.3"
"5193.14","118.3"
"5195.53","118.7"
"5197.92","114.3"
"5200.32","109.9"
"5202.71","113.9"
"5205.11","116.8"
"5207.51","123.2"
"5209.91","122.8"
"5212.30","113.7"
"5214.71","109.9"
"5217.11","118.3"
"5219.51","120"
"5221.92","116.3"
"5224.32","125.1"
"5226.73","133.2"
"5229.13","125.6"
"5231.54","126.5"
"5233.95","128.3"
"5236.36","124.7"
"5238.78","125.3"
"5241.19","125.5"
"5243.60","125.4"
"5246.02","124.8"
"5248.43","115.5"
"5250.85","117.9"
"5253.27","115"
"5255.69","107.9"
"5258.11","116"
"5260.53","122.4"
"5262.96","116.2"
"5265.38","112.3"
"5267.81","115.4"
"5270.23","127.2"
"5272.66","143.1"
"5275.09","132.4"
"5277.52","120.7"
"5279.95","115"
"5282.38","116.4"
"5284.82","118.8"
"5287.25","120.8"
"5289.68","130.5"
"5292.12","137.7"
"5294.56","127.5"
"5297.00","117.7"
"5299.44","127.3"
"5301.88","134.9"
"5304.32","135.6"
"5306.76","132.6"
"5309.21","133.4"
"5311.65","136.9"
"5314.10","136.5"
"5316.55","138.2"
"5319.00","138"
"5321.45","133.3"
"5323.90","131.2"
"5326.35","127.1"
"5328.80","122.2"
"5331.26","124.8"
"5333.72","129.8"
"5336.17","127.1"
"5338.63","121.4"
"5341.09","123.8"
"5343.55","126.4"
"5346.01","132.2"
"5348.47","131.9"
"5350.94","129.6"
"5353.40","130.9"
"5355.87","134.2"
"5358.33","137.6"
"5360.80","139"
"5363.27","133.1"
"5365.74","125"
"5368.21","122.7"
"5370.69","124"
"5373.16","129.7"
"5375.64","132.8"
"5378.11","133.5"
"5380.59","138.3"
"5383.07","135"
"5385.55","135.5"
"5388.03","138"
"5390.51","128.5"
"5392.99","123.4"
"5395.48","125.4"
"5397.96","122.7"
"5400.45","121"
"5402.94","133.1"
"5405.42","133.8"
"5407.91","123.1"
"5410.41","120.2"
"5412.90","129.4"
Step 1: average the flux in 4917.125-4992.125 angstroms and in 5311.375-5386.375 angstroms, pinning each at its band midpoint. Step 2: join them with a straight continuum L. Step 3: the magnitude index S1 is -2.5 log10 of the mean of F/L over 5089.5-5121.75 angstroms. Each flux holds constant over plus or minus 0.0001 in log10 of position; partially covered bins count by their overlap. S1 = 0.11 mag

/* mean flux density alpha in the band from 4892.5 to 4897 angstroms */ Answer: 120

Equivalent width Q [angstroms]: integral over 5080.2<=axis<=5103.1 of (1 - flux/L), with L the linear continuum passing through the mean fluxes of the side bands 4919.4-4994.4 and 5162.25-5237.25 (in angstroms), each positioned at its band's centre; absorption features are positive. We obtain 0.7 angstroms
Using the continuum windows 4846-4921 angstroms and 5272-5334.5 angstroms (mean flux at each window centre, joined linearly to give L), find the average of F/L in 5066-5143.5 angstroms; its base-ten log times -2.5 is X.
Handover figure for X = 0.075 mag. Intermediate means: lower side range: 112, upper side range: 129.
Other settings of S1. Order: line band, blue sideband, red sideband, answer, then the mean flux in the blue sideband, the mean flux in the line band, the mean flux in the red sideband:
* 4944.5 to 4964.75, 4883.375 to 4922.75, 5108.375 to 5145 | -0.08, 118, 126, 115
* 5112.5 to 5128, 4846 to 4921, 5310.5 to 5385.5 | 0.07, 112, 114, 131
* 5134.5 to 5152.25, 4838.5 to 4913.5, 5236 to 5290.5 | 0.05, 112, 112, 121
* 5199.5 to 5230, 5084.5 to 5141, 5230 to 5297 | 0.00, 113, 119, 122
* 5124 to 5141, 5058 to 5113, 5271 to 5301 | -0.01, 113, 117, 126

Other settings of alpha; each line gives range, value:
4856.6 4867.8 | 103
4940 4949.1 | 129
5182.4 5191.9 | 105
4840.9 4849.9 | 107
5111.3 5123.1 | 113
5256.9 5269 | 116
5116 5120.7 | 118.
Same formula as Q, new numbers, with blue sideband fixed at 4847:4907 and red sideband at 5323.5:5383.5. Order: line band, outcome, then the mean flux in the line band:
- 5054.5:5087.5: 0.6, 116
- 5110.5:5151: 2.3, 114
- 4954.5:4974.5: -1.6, 124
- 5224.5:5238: -0.3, 127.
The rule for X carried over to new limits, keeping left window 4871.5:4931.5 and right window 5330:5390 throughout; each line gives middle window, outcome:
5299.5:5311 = -0.04 mag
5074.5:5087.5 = 0.11 mag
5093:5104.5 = 0.06 mag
